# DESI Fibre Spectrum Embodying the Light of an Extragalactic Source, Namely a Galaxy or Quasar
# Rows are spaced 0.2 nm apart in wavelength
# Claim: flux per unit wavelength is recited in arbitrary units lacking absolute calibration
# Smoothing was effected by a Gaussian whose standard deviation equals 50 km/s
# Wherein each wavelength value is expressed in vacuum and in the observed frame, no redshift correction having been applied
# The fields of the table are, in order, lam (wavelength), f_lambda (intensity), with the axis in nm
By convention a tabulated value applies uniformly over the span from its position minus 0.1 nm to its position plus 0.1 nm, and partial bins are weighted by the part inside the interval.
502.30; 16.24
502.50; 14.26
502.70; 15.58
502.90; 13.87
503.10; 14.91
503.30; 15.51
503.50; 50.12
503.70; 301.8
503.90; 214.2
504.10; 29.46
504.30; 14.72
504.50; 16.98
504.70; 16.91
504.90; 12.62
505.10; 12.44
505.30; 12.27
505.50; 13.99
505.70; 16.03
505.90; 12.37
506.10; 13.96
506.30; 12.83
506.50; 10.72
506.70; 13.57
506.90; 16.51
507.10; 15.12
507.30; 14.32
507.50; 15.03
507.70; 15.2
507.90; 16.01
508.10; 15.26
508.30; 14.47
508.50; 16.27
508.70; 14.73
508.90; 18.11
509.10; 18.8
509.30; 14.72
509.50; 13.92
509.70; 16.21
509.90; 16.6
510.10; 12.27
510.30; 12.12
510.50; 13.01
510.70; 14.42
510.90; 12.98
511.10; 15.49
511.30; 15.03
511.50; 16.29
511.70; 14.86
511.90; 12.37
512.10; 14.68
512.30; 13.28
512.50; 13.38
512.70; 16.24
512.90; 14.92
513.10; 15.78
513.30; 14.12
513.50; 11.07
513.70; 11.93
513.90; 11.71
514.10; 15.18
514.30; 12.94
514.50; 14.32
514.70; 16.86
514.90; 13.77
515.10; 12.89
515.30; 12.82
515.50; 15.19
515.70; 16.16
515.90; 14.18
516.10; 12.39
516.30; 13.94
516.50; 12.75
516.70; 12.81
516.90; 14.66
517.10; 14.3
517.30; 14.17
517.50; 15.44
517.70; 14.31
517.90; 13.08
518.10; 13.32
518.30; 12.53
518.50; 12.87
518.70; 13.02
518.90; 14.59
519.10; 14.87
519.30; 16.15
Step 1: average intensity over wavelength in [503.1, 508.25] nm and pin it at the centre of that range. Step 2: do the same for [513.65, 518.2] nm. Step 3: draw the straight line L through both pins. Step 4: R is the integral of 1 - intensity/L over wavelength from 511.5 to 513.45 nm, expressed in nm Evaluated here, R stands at 0.613 nm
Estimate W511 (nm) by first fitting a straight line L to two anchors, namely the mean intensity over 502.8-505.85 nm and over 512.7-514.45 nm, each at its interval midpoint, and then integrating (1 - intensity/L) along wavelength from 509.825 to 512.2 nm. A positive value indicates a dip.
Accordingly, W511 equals 0.93 nm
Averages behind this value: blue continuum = 49.8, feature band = 14.2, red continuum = 13.6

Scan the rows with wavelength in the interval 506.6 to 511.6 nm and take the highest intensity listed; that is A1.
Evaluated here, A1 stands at 18.8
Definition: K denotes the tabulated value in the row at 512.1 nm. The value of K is 14.68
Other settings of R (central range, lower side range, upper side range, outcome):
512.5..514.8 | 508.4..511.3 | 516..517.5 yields 0.03 nm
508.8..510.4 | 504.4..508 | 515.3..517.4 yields -0.13 nm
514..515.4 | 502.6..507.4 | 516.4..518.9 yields 0.36 nm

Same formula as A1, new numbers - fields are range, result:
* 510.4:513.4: 16.29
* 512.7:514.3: 16.24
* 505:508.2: 16.51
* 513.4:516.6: 16.86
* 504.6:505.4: 16.91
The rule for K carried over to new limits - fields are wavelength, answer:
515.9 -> 14.18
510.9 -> 12.98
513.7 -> 11.93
